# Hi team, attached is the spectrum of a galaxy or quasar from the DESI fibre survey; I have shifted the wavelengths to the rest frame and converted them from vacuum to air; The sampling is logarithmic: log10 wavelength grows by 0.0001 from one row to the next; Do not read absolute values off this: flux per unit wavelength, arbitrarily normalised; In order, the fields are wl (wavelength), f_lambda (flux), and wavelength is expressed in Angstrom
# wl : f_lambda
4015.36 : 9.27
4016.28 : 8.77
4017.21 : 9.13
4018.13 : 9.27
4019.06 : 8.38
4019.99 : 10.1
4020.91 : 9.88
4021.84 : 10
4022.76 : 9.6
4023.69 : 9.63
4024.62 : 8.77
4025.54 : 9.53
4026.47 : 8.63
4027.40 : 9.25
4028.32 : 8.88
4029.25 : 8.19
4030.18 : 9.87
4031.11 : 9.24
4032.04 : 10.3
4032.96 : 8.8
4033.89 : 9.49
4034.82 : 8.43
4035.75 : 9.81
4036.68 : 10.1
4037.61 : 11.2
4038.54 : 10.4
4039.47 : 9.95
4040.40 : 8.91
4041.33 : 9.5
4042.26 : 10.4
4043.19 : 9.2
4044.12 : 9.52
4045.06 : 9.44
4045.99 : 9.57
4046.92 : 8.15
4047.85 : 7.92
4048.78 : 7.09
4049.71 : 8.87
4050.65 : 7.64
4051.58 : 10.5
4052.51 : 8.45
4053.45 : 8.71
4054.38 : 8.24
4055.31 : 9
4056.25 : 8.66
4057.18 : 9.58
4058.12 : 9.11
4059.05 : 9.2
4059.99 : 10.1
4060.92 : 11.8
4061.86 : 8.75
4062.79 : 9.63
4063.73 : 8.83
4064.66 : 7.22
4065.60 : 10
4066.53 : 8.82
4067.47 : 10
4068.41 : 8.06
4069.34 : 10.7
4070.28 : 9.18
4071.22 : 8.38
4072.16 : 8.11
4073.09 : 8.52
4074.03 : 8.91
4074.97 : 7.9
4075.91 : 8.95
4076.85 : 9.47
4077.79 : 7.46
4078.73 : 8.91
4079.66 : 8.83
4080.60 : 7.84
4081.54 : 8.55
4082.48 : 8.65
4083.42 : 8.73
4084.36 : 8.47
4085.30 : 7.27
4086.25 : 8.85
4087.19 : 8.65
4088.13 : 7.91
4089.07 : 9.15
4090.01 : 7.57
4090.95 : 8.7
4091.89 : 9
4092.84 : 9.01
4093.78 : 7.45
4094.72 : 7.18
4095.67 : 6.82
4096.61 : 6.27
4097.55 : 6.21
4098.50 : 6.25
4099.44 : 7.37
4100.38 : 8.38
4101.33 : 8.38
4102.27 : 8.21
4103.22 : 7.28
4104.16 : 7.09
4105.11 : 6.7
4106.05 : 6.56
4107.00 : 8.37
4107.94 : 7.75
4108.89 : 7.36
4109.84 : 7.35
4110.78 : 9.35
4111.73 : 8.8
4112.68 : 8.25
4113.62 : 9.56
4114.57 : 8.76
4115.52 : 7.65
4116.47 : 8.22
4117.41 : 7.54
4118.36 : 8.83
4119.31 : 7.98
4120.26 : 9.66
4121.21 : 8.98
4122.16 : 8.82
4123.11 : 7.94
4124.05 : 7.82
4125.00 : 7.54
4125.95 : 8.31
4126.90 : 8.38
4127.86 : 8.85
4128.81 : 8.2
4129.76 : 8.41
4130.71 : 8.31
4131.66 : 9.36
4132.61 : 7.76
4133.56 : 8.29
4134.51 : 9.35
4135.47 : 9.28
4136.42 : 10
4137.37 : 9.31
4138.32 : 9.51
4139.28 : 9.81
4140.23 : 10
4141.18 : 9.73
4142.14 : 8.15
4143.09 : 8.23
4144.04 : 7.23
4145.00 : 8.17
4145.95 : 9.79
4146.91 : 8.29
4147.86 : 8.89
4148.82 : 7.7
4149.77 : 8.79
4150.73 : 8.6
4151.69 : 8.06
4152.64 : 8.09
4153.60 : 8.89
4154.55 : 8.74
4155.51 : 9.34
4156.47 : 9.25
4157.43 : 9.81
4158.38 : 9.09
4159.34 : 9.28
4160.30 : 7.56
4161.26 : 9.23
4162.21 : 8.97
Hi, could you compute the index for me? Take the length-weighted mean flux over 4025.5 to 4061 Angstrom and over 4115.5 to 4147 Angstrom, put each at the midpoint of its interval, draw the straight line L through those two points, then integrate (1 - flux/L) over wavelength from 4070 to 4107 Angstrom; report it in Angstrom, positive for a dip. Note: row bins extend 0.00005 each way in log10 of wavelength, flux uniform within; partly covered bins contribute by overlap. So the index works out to 3.8 Angstrom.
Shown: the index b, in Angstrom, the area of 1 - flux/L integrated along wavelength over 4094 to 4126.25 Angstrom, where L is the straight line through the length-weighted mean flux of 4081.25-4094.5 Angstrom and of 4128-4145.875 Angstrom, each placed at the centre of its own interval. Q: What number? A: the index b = 2.8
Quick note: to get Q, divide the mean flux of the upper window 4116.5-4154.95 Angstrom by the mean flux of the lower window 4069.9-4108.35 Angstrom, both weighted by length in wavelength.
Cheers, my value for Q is 1.1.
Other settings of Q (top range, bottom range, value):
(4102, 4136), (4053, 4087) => 0.93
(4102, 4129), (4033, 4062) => 0.88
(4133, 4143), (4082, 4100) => 1.18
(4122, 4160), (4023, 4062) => 0.94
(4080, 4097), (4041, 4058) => 0.91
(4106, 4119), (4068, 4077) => 0.93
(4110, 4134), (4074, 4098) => 1.03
